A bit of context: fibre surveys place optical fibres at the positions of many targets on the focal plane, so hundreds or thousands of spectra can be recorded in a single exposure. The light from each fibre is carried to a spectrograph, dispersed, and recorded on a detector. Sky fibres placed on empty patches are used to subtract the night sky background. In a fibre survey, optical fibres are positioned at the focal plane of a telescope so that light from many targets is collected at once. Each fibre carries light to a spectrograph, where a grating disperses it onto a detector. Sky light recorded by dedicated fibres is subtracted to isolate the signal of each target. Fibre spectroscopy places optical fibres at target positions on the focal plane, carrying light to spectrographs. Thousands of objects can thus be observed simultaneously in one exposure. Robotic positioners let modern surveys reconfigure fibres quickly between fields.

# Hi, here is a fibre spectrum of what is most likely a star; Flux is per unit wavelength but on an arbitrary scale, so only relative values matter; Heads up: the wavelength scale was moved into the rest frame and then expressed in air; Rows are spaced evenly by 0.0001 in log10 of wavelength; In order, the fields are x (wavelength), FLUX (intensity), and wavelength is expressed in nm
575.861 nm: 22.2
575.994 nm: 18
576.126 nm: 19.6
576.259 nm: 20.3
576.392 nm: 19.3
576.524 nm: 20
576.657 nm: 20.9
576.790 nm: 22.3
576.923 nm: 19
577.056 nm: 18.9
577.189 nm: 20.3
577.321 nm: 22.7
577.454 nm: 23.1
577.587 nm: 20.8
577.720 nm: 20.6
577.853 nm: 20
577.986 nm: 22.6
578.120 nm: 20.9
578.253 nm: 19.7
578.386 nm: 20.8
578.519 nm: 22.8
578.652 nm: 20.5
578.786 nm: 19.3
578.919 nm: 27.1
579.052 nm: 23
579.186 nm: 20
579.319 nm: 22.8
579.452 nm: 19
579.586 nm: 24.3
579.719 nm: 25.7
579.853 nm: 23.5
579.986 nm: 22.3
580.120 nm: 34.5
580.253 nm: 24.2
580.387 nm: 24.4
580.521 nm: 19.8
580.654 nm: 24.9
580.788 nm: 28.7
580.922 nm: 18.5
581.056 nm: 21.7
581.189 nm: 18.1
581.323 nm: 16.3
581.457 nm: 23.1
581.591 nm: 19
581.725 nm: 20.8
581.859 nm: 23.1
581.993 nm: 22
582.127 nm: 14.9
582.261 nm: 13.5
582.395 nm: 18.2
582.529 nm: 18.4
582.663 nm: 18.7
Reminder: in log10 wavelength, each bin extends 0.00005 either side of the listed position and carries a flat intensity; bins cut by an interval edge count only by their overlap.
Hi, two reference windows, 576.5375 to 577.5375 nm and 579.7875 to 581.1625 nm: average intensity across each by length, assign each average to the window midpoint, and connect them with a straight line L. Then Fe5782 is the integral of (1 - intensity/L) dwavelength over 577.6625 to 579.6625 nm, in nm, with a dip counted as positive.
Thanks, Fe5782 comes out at 0.08 nm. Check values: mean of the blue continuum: 21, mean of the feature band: 21.6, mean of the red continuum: 24.1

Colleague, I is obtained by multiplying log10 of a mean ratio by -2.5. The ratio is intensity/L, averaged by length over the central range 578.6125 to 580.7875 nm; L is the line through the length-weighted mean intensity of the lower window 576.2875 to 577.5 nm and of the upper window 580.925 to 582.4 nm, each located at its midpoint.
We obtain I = -0.19 mag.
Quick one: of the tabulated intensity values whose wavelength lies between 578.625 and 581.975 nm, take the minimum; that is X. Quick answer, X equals 16.3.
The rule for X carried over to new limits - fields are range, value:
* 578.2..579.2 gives 19.3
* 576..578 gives 18.9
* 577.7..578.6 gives 19.7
